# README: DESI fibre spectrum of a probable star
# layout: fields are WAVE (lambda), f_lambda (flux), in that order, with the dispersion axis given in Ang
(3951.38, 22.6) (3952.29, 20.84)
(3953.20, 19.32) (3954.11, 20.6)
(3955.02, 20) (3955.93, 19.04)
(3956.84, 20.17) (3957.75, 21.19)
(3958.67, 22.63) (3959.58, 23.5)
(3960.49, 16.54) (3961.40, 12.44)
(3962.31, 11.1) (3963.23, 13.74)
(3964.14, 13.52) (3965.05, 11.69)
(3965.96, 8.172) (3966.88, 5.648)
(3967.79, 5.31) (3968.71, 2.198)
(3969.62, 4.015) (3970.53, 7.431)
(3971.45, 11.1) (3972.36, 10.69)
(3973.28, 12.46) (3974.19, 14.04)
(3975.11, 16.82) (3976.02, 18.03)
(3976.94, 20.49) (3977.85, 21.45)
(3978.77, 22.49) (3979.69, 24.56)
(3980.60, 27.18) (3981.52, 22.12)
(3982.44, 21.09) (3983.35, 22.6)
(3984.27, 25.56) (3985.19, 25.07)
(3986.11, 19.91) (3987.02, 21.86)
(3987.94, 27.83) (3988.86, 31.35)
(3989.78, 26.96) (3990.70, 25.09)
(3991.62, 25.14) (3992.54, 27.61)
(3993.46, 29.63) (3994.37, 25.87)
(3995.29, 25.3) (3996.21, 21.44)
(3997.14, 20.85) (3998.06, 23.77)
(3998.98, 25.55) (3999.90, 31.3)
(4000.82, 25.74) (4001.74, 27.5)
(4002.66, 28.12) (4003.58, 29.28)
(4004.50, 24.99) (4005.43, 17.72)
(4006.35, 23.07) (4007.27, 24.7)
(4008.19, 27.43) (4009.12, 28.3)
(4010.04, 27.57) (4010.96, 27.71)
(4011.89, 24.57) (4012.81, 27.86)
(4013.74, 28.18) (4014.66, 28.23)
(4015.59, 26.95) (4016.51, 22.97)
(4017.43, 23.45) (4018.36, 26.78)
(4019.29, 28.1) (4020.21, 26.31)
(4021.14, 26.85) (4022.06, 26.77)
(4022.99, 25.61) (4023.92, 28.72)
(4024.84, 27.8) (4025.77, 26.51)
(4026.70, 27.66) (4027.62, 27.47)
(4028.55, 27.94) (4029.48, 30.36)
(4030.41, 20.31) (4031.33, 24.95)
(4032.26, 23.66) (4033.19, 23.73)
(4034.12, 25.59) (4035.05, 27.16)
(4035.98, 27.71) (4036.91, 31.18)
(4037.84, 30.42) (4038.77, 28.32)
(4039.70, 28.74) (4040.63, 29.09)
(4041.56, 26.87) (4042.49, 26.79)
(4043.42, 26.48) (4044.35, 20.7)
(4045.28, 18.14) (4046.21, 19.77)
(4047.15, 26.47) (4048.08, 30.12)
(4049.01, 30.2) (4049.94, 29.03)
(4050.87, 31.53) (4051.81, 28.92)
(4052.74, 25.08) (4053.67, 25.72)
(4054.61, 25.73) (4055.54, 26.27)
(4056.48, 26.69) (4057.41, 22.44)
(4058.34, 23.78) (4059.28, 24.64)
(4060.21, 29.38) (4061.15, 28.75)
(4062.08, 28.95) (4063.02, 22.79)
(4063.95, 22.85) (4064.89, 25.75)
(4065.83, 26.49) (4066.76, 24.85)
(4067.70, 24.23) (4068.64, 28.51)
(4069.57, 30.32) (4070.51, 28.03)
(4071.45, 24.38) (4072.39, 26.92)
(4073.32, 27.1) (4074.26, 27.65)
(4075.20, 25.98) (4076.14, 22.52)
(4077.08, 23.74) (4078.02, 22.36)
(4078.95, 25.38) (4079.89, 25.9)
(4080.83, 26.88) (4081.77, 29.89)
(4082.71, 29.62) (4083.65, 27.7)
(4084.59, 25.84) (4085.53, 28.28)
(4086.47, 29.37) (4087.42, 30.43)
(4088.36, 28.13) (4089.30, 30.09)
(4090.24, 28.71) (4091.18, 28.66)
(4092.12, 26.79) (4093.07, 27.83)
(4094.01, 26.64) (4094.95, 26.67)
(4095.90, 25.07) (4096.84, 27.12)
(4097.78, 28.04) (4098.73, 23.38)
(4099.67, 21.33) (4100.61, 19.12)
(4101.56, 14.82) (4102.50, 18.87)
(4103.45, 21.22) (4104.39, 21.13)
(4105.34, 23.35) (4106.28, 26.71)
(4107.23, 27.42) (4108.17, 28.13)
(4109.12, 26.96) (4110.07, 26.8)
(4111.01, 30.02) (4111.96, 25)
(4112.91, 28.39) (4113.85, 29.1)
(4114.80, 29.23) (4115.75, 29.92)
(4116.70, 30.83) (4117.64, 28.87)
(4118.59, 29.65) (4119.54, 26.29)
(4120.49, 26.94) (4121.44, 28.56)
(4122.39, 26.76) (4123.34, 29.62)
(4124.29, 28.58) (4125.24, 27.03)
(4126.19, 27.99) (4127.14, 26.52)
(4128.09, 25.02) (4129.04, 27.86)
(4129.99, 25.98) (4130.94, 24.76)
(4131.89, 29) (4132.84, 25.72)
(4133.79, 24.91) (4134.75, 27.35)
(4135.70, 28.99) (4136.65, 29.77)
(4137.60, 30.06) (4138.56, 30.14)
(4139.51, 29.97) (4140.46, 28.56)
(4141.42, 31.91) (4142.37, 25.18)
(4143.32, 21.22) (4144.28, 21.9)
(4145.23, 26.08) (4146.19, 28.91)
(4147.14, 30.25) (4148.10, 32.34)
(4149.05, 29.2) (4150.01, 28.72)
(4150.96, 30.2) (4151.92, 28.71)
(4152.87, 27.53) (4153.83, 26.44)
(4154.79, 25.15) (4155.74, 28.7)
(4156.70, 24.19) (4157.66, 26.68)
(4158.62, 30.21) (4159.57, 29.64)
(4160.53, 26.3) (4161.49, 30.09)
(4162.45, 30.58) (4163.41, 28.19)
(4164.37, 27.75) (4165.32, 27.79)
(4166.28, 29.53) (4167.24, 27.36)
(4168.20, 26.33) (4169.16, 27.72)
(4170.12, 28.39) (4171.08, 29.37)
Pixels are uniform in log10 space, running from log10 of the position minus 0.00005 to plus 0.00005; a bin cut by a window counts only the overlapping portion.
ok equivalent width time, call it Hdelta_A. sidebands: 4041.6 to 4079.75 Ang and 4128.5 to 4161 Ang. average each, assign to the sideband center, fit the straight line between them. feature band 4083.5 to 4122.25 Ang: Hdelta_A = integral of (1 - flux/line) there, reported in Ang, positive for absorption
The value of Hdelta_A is 0.4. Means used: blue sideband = 25.9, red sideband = 27.7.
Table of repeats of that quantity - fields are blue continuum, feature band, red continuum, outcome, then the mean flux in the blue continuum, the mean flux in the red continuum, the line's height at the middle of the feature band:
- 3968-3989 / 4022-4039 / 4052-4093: -3.0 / 18.4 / 26.6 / 22.9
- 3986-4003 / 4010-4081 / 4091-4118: -1.4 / 25.9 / 25.7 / 25.8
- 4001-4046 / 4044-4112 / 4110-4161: 2.8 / 26.3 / 27.9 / 27.1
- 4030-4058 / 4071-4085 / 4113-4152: 0.4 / 26.3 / 28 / 26.9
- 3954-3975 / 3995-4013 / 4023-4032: -3.2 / 13.3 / 26.7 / 21.7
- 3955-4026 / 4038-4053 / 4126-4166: -1.8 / 21.8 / 27.8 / 23.9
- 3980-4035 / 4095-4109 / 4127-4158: 1.8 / 25.8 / 27.5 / 27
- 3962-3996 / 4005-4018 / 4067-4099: -2.7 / 18.6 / 27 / 21.2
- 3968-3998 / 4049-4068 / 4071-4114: -1.6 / 20.5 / 26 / 24.3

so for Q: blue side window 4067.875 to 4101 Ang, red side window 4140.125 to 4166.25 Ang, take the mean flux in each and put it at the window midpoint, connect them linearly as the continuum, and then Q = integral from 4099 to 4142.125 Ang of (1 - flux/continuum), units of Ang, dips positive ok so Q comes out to 0.9 Ang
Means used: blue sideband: 26.7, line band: 26.8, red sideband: 27.9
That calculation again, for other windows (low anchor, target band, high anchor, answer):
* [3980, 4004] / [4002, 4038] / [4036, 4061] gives -0.5 Ang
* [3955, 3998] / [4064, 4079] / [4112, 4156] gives -0.9 Ang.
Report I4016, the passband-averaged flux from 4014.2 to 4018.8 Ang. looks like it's 25.7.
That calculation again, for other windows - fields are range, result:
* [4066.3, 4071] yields 27.2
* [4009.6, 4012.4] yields 26.6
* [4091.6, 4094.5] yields 27.1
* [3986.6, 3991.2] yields 26.6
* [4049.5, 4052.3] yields 29.8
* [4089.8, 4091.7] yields 28.7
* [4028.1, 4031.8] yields 25.9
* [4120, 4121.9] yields 27.7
